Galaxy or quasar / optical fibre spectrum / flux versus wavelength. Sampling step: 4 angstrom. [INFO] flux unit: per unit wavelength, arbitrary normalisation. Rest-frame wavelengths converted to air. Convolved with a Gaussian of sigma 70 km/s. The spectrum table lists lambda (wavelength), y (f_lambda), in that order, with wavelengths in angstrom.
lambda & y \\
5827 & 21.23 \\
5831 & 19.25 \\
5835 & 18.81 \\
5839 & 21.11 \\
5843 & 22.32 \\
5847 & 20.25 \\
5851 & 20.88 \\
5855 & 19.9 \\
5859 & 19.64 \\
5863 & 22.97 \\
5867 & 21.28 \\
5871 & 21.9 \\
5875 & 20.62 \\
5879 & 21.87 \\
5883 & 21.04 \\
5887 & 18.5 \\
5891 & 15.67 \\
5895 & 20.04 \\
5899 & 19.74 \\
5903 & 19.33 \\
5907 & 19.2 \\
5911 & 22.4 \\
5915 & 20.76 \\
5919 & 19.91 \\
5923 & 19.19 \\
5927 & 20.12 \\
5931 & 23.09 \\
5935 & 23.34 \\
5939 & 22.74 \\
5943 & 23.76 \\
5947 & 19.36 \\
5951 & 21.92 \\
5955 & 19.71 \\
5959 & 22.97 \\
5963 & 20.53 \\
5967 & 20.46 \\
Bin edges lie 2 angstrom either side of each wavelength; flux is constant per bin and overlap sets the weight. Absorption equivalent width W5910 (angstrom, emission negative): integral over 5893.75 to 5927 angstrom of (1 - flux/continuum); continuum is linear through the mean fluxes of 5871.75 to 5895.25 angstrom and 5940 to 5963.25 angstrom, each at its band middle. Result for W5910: 0.6 angstrom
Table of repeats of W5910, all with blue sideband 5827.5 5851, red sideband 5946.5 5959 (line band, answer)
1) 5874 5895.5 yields 1.1 angstrom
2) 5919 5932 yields 0.2 angstrom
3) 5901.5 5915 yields 0.2 angstrom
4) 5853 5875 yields -0.6 angstrom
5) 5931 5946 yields -1.6 angstrom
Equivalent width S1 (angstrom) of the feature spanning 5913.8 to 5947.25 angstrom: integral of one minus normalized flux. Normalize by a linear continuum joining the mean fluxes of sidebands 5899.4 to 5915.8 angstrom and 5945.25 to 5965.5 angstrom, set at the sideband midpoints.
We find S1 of -1.4 angstrom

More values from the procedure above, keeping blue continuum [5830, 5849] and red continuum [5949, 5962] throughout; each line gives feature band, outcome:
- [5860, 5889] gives -0.6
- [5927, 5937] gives -0.6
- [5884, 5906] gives 2.2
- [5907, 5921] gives 0.2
